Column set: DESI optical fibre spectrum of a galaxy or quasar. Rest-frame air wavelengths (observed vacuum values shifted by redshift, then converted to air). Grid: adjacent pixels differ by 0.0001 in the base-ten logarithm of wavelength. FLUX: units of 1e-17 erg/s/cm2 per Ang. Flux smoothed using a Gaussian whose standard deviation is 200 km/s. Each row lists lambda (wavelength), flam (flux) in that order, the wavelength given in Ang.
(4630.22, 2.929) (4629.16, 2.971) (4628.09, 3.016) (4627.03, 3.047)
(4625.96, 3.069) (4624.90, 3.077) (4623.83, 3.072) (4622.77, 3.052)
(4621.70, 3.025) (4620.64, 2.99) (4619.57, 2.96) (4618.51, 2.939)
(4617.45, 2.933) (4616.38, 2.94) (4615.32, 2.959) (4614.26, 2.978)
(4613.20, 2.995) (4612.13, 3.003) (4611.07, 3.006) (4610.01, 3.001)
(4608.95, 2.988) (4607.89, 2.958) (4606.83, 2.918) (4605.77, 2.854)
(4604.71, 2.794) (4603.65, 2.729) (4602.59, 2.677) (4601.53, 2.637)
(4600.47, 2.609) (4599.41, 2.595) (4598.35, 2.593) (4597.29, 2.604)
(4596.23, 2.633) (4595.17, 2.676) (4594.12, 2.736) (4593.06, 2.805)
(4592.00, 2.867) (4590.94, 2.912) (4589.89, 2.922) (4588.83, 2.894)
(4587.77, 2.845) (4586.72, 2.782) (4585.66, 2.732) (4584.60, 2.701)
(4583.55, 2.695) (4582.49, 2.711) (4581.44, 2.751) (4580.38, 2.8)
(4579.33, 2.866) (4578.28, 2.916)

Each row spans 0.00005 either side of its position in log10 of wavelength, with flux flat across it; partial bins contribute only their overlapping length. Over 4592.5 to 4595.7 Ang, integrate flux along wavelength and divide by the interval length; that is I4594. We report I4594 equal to 2.74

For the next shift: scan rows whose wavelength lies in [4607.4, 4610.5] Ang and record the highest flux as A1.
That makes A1 3.001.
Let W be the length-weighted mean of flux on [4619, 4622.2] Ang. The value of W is 2.99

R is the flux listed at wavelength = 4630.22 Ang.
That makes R 2.929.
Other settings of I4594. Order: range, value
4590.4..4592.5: 2.9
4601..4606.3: 2.74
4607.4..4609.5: 2.98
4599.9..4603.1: 2.64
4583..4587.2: 2.72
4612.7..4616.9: 2.97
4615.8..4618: 2.94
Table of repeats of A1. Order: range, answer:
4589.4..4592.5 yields 2.922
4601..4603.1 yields 2.677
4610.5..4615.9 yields 3.006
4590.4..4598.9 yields 2.912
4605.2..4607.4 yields 2.918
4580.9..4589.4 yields 2.894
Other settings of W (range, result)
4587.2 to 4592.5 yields 2.89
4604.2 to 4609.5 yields 2.91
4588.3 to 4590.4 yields 2.9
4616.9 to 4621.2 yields 2.95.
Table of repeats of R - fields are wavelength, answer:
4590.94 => 2.912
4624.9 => 3.077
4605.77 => 2.854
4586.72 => 2.782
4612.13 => 3.003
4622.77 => 3.052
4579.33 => 2.866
